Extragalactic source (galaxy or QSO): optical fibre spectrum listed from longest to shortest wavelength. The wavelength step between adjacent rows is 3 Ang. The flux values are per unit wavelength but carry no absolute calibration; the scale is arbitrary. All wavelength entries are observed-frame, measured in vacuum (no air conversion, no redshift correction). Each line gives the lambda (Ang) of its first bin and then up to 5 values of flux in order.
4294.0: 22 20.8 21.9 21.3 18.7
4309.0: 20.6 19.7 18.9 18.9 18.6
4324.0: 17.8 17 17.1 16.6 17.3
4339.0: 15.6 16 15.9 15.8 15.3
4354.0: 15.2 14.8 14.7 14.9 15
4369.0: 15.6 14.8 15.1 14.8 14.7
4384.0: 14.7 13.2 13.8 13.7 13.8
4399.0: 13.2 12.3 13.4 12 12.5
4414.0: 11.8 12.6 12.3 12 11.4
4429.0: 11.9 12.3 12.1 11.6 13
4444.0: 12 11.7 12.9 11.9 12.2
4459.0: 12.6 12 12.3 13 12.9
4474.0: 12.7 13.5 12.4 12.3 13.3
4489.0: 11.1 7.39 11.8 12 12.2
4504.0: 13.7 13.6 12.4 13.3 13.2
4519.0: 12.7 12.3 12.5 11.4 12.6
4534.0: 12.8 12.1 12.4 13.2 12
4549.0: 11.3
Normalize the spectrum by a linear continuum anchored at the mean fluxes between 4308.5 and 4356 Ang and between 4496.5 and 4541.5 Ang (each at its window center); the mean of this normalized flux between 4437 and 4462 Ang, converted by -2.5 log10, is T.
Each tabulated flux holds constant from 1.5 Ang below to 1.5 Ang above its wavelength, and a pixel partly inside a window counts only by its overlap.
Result 0.17 mag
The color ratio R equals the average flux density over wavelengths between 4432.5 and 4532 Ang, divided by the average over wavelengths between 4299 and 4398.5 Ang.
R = 0.75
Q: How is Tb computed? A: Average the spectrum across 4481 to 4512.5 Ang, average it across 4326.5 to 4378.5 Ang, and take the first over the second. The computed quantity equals 0.77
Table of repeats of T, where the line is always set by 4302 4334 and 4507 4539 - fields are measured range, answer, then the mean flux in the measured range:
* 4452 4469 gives 0.17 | 12.3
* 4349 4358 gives 0.16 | 15.2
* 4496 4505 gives 0.06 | 12.5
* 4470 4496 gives 0.16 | 11.9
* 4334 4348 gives 0.11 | 16.2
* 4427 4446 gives 0.24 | 12.1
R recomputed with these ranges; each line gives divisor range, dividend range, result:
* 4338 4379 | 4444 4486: 0.82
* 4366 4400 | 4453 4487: 0.88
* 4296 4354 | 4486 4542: 0.68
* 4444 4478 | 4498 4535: 1.02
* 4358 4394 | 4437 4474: 0.85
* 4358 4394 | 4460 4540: 0.85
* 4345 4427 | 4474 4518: 0.89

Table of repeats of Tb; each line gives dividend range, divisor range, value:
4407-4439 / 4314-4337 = 0.68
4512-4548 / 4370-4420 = 0.93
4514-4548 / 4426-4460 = 1.03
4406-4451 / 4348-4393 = 0.82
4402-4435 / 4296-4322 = 0.61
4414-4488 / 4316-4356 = 0.74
